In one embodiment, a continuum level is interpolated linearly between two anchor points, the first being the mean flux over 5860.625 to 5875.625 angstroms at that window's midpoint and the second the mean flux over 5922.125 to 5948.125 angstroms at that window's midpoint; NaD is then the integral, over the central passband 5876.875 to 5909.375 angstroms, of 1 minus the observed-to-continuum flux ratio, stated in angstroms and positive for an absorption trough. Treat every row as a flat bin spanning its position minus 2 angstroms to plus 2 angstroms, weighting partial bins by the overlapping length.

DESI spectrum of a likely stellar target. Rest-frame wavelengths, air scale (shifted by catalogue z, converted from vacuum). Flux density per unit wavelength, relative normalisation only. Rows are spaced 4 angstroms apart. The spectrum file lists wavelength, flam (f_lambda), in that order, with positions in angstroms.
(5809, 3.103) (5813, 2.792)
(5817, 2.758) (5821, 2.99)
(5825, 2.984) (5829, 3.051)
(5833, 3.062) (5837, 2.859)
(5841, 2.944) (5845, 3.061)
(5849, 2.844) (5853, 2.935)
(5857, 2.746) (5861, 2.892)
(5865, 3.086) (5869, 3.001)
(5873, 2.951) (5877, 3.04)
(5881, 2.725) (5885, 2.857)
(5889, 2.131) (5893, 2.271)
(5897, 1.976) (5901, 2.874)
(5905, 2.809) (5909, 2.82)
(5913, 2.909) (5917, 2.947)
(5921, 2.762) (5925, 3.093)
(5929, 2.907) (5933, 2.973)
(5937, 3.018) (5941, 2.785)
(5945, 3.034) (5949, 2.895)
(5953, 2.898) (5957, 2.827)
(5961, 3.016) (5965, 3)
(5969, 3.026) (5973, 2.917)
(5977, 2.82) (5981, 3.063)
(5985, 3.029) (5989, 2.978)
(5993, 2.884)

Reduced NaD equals 4.4 angstroms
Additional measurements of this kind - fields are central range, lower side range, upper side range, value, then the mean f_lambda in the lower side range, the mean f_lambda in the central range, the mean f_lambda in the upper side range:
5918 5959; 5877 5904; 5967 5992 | -2.3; 2.53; 2.92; 2.97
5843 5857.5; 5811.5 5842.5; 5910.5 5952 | 0.1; 2.93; 2.91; 2.93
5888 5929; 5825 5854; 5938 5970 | 3.7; 2.97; 2.68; 2.93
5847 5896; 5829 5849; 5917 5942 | 3.1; 2.97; 2.77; 2.93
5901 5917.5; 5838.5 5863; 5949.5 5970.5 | 0.3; 2.9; 2.86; 2.95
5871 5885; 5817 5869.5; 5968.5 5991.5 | 0.3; 2.95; 2.9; 2.97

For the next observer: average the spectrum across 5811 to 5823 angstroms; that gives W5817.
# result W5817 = 2.85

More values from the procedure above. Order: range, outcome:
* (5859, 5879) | 2.99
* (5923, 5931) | 3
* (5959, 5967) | 3.01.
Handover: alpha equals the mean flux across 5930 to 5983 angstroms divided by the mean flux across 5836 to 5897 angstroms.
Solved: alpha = 1.1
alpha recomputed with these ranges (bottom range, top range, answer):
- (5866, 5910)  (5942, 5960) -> 1.09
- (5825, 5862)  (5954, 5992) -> 1.01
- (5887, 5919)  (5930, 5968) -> 1.13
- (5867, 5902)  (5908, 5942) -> 1.11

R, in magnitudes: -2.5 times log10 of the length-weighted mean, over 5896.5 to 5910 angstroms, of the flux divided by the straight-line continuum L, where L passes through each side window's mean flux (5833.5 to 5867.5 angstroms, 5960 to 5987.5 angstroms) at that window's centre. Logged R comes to 0.11 mag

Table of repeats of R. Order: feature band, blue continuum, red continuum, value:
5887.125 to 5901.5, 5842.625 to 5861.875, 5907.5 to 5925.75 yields 0.27 mag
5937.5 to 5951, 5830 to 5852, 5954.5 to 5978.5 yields 0.01 mag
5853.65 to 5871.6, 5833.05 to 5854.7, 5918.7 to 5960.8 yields 0.00 mag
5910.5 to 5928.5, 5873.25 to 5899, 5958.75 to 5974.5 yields -0.08 mag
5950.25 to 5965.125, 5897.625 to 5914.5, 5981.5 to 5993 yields 0.00 mag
